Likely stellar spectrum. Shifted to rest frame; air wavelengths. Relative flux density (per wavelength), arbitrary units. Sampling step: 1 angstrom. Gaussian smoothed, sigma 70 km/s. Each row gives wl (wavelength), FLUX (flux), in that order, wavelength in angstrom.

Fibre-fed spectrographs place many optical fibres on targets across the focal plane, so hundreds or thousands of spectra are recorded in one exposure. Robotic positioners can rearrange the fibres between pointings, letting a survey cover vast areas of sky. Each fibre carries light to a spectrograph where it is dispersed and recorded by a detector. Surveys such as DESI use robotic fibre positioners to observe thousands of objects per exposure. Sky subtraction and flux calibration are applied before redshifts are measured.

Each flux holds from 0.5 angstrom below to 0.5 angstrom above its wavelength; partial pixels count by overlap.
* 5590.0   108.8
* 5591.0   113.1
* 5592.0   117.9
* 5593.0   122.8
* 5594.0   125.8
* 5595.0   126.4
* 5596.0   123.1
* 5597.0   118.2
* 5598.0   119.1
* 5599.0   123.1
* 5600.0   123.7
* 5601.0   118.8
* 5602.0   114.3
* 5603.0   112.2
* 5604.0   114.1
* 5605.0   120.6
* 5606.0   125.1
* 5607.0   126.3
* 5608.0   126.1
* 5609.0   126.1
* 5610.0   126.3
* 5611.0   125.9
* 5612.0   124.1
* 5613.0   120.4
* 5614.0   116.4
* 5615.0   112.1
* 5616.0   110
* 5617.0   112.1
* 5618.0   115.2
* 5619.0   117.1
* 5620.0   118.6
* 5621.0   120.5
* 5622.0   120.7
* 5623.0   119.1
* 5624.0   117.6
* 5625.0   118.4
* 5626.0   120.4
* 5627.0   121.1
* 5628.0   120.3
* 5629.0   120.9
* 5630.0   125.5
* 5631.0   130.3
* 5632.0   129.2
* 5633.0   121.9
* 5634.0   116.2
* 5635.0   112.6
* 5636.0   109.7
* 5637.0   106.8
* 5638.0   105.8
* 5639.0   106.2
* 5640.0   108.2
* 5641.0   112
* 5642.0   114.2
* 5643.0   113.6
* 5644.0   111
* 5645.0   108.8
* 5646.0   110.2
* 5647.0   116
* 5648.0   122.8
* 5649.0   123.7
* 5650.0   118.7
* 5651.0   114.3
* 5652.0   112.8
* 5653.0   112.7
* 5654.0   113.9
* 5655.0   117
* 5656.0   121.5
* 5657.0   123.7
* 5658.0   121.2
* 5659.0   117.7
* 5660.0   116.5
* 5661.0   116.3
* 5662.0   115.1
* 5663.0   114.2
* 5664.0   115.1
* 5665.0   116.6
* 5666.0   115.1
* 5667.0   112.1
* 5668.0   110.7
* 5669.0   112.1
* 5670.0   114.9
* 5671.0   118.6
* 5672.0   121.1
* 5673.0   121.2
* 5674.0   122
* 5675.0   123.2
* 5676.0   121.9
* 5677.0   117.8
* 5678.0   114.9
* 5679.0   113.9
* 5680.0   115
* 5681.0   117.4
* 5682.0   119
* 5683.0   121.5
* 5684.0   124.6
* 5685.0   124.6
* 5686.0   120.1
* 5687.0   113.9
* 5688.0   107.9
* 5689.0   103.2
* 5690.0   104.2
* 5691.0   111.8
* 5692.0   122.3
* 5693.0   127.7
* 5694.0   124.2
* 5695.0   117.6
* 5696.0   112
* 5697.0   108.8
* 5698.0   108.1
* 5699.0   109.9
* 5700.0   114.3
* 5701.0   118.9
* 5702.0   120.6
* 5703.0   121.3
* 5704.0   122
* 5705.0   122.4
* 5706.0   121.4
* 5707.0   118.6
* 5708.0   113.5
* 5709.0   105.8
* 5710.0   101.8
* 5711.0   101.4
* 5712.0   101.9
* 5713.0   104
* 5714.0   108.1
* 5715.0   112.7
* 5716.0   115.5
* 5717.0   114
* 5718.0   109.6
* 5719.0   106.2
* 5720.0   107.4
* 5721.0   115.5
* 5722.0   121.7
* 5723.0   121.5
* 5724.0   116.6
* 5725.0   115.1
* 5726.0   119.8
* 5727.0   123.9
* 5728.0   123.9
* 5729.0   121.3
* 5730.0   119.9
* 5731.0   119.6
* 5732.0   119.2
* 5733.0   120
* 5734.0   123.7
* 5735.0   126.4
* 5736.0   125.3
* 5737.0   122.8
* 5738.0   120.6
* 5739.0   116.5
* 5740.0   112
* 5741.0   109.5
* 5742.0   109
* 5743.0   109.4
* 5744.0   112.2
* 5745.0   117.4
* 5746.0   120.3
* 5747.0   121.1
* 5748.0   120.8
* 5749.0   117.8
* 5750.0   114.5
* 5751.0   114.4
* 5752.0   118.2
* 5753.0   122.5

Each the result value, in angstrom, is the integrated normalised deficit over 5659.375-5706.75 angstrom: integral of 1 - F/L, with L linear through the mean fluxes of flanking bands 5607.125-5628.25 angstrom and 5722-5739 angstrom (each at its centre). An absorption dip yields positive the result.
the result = 1.4 angstrom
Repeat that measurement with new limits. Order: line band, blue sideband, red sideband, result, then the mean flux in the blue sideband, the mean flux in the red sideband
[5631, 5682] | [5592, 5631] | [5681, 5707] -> 1.1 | 120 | 117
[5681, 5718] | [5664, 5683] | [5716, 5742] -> 1.0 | 117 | 118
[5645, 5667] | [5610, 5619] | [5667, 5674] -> 0.0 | 118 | 117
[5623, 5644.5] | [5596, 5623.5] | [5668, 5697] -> 0.4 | 120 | 117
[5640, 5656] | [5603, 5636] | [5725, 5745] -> 0.7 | 120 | 119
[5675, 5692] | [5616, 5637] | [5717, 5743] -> 0.3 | 119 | 118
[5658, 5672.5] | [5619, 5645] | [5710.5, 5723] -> -0.2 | 117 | 110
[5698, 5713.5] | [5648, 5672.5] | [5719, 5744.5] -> 0.6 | 117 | 118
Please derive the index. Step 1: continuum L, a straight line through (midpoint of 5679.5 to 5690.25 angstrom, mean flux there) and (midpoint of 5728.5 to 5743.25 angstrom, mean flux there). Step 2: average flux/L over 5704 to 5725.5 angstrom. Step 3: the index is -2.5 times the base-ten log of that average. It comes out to 0.05 mag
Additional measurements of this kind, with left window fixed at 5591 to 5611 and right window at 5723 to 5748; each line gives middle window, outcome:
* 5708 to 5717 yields 0.115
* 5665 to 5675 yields 0.030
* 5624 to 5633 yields -0.018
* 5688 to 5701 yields 0.055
